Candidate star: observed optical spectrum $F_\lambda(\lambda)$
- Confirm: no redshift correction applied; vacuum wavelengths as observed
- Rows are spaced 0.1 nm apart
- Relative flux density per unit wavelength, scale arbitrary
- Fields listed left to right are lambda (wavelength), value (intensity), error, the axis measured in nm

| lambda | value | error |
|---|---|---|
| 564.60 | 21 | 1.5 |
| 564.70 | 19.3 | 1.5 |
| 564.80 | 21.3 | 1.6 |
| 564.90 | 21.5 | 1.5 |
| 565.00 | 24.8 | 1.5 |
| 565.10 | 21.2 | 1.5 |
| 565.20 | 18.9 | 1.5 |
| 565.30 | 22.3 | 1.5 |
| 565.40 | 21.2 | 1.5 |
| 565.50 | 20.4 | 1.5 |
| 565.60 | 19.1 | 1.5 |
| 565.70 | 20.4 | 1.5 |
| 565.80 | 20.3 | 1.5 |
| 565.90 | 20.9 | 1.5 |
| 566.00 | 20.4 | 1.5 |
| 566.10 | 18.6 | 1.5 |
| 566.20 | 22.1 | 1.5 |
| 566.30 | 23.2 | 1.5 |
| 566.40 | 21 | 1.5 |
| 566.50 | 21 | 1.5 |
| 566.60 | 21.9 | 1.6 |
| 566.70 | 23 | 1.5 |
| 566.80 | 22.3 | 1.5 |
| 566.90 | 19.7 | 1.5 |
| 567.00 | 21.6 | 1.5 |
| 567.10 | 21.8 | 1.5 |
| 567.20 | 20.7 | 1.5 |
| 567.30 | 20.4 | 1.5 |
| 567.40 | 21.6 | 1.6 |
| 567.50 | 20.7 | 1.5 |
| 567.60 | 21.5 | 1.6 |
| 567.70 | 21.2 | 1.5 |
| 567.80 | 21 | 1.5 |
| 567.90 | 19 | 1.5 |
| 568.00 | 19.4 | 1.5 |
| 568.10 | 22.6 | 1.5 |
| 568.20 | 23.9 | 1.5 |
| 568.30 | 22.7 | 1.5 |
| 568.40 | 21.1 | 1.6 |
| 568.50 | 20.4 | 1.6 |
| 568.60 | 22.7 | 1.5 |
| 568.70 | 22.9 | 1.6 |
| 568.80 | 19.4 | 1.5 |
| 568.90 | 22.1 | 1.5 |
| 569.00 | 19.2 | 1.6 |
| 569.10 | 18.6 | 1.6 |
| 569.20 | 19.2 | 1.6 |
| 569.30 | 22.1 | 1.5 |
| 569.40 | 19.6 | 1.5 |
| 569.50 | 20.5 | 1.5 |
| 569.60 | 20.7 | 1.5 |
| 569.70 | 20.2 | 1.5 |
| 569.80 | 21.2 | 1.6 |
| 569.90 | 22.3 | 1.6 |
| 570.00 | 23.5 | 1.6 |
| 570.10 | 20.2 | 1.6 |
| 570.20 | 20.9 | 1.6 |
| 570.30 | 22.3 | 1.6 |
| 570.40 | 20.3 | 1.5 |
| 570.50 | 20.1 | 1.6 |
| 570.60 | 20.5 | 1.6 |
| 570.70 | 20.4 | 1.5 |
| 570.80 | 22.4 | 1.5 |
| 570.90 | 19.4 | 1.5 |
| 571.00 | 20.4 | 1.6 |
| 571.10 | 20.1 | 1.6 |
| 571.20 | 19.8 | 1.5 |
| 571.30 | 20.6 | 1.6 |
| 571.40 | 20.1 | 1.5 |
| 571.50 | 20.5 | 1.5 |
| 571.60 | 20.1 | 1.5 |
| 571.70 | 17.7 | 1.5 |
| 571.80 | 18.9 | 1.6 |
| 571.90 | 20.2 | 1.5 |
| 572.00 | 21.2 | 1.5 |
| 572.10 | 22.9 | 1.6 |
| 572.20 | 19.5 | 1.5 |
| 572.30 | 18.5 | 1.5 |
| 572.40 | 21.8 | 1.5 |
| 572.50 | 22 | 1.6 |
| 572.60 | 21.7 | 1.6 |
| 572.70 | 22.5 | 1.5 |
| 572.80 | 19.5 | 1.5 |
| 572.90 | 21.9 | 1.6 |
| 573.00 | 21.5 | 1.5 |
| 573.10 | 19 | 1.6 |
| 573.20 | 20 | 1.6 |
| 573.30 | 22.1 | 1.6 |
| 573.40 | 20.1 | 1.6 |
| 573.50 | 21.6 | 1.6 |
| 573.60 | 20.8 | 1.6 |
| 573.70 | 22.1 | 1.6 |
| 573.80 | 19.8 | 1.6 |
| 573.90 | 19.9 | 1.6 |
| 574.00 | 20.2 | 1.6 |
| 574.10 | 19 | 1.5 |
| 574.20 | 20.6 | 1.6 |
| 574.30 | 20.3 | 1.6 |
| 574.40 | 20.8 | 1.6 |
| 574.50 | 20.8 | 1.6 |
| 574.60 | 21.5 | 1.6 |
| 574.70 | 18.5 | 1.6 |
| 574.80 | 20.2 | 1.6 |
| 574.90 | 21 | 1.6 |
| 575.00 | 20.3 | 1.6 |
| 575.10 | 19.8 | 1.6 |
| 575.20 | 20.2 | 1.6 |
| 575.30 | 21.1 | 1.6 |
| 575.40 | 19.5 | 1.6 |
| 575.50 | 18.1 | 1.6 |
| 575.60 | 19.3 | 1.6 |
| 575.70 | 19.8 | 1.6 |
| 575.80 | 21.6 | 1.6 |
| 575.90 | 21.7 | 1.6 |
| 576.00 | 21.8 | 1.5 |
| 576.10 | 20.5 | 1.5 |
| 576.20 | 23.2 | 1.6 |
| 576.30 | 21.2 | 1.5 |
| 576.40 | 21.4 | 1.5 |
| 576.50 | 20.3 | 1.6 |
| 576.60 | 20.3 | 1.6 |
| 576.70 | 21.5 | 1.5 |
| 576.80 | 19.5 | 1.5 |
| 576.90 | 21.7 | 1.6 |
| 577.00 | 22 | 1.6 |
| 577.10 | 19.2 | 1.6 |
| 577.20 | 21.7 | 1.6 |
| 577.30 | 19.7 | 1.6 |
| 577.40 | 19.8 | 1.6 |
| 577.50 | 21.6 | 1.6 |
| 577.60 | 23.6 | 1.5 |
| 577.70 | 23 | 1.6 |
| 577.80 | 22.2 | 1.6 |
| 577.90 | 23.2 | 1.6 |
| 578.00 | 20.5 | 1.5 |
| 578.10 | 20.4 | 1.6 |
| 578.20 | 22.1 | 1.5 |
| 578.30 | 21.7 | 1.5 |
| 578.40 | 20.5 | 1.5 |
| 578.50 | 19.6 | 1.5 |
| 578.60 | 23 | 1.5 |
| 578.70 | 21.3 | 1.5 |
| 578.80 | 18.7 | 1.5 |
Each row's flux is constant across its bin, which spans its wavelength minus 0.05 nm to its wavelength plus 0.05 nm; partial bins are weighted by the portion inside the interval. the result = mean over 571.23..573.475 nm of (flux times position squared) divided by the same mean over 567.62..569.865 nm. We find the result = 1.0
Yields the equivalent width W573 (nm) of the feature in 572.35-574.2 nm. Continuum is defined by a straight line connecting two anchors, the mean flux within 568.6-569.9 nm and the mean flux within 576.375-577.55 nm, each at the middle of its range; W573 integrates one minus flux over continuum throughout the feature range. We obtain -0.02 nm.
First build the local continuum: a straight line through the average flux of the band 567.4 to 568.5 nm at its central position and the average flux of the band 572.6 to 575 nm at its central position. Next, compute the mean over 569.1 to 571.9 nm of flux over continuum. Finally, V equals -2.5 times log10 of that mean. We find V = 0.03 mag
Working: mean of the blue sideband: 21.3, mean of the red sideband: 20.6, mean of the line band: 20.5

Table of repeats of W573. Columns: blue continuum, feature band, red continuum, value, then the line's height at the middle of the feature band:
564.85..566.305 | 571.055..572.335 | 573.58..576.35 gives 0.04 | 20.6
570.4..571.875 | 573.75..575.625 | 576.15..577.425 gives 0.05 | 20.6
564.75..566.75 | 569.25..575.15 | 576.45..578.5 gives 0.16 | 21.2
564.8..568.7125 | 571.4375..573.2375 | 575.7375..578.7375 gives 0.06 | 21.3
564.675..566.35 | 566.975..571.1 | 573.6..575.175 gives -0.05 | 20.7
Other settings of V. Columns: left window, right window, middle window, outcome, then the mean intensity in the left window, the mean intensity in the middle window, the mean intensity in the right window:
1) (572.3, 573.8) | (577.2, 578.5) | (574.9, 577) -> 0.03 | 21.1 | 20.7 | 21.5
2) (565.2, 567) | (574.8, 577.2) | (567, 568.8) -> -0.02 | 21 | 21.3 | 20.7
